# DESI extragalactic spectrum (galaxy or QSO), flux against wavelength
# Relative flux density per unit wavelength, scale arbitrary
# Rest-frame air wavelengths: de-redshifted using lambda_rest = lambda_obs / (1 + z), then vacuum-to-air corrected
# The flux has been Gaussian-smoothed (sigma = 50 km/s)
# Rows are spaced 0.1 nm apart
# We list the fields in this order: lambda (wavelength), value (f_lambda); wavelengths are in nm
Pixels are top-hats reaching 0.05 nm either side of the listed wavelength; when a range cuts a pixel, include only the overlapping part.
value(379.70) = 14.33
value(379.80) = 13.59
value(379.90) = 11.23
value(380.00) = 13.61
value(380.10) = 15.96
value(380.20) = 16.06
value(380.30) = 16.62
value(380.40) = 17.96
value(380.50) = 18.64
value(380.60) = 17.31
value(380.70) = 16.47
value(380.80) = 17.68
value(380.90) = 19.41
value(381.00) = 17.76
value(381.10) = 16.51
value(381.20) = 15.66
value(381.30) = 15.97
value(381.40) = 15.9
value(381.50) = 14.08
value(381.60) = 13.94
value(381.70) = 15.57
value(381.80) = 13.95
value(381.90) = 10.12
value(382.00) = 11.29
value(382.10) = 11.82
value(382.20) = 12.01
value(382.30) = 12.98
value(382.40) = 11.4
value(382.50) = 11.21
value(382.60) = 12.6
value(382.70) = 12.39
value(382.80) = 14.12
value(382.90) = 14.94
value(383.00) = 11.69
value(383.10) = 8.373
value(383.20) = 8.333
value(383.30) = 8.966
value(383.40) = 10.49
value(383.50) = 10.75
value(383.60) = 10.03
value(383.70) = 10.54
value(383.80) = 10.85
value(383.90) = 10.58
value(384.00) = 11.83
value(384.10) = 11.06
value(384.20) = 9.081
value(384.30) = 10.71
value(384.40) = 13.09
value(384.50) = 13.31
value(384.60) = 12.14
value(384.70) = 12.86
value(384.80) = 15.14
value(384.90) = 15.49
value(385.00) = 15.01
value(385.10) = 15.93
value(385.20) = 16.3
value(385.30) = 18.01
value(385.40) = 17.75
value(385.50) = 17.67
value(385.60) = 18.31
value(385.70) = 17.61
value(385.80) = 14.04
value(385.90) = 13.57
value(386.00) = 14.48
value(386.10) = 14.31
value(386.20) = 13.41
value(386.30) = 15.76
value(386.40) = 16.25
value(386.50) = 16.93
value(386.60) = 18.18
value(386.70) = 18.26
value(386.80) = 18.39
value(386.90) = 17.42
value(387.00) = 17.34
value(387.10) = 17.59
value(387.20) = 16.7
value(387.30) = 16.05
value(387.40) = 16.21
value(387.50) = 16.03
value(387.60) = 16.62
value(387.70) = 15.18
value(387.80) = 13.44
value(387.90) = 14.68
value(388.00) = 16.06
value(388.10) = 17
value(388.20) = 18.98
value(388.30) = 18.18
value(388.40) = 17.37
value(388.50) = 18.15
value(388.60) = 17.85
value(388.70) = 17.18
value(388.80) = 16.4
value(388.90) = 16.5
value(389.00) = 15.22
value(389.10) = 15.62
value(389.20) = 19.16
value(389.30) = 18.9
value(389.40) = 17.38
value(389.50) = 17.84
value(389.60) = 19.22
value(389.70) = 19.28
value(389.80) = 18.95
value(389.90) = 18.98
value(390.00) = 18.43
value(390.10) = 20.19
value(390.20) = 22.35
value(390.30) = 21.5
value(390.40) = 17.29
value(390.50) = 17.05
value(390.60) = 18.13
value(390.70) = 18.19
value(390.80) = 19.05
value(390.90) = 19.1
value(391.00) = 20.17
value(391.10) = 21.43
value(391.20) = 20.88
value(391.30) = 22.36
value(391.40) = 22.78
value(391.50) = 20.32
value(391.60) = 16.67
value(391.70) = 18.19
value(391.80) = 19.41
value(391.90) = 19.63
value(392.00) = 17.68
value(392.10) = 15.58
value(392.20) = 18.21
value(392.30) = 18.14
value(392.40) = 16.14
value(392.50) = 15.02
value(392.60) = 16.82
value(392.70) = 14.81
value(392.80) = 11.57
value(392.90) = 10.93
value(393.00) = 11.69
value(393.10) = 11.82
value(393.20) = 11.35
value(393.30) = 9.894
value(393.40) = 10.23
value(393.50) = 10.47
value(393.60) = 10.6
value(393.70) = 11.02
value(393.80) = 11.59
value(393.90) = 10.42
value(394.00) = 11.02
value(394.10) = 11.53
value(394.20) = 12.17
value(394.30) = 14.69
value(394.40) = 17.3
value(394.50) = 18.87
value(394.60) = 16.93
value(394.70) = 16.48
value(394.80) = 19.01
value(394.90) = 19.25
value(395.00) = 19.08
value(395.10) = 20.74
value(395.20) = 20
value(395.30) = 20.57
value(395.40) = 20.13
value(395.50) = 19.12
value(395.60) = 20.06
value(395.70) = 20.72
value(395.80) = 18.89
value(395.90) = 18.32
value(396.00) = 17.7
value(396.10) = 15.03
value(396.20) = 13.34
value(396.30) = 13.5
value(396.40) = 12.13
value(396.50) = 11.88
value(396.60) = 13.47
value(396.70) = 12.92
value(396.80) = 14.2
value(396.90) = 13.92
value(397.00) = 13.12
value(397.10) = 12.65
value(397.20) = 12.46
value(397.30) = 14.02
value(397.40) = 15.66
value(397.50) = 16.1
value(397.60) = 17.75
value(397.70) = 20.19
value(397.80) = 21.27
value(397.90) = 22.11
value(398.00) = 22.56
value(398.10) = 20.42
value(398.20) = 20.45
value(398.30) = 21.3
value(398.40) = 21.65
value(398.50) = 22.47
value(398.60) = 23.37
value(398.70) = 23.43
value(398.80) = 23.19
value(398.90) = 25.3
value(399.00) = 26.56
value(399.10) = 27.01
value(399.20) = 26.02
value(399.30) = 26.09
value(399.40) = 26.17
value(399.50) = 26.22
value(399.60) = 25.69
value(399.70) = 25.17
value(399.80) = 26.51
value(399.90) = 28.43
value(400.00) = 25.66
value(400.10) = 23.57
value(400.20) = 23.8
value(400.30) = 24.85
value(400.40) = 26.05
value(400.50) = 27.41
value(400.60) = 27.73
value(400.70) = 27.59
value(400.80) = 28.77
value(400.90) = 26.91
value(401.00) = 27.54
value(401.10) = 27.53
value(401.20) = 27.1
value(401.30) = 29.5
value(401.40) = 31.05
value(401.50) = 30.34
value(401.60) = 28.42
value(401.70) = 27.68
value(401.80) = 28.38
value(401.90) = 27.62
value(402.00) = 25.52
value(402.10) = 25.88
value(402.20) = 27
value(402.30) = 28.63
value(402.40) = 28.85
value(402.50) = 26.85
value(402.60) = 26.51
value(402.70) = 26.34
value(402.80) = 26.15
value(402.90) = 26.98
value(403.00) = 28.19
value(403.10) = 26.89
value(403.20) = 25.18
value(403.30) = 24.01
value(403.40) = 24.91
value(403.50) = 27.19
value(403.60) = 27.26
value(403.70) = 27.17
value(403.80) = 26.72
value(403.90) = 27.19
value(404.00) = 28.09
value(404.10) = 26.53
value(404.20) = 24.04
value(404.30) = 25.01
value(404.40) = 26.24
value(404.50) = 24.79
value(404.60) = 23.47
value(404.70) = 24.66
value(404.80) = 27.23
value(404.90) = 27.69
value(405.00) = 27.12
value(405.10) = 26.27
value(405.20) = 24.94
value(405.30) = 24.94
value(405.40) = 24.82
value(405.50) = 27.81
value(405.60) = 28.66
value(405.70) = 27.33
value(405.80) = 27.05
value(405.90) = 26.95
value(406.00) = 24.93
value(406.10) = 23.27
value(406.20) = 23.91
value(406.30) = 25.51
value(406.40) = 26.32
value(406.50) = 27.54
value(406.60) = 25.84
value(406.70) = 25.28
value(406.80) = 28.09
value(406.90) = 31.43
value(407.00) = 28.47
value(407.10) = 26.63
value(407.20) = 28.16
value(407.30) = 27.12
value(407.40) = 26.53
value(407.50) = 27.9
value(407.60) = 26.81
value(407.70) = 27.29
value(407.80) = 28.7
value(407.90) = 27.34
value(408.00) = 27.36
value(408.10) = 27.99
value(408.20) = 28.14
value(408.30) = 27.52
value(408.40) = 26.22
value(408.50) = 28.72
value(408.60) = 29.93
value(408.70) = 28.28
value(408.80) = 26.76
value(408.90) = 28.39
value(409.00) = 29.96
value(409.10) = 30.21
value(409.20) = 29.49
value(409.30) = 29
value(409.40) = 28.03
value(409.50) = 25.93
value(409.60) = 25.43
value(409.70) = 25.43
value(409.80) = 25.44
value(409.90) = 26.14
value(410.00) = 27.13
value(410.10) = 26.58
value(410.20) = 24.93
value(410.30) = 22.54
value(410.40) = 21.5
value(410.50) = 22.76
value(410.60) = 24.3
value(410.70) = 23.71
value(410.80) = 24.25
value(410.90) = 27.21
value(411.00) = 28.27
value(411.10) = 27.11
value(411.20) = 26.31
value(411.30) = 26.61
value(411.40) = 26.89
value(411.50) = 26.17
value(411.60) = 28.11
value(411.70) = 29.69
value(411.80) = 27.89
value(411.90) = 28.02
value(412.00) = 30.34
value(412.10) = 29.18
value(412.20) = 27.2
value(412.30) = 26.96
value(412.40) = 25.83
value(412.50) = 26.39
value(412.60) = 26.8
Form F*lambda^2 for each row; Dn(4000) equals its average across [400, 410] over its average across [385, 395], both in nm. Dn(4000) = 1.8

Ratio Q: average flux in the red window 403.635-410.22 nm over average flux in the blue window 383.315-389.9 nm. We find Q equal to 1.7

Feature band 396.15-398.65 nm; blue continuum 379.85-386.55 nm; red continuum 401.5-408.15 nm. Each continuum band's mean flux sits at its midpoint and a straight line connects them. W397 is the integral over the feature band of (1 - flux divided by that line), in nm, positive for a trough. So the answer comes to 0.61 nm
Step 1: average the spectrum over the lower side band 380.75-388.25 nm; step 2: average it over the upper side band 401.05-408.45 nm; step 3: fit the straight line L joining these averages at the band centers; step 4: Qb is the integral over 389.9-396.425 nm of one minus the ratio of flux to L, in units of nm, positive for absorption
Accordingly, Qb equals 0.95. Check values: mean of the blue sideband 14.3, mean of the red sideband 26.9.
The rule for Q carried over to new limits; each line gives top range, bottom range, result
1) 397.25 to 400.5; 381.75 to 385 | 1.97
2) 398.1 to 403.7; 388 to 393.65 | 1.53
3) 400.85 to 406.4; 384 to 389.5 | 1.68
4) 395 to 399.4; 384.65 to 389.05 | 1.16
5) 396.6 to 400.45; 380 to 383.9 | 1.57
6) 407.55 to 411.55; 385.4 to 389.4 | 1.61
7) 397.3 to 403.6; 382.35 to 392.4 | 1.58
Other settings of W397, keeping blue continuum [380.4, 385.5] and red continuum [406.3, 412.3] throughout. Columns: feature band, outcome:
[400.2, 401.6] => -0.30 nm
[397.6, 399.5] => -0.14 nm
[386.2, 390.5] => -0.30 nm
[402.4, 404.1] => -0.19 nm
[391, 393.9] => 0.44 nm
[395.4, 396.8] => 0.29 nm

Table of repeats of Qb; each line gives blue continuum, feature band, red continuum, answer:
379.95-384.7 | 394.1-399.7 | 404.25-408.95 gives 0.665 nm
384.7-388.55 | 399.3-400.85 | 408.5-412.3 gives -0.270 nm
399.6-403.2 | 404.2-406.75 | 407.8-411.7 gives 0.105 nm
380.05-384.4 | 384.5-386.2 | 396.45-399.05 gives -0.121 nm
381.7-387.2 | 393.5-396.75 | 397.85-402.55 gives 0.918 nm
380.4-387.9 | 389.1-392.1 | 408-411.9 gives -0.295 nm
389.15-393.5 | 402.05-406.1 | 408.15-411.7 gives -0.444 nm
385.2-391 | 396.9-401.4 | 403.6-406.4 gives -0.041 nm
